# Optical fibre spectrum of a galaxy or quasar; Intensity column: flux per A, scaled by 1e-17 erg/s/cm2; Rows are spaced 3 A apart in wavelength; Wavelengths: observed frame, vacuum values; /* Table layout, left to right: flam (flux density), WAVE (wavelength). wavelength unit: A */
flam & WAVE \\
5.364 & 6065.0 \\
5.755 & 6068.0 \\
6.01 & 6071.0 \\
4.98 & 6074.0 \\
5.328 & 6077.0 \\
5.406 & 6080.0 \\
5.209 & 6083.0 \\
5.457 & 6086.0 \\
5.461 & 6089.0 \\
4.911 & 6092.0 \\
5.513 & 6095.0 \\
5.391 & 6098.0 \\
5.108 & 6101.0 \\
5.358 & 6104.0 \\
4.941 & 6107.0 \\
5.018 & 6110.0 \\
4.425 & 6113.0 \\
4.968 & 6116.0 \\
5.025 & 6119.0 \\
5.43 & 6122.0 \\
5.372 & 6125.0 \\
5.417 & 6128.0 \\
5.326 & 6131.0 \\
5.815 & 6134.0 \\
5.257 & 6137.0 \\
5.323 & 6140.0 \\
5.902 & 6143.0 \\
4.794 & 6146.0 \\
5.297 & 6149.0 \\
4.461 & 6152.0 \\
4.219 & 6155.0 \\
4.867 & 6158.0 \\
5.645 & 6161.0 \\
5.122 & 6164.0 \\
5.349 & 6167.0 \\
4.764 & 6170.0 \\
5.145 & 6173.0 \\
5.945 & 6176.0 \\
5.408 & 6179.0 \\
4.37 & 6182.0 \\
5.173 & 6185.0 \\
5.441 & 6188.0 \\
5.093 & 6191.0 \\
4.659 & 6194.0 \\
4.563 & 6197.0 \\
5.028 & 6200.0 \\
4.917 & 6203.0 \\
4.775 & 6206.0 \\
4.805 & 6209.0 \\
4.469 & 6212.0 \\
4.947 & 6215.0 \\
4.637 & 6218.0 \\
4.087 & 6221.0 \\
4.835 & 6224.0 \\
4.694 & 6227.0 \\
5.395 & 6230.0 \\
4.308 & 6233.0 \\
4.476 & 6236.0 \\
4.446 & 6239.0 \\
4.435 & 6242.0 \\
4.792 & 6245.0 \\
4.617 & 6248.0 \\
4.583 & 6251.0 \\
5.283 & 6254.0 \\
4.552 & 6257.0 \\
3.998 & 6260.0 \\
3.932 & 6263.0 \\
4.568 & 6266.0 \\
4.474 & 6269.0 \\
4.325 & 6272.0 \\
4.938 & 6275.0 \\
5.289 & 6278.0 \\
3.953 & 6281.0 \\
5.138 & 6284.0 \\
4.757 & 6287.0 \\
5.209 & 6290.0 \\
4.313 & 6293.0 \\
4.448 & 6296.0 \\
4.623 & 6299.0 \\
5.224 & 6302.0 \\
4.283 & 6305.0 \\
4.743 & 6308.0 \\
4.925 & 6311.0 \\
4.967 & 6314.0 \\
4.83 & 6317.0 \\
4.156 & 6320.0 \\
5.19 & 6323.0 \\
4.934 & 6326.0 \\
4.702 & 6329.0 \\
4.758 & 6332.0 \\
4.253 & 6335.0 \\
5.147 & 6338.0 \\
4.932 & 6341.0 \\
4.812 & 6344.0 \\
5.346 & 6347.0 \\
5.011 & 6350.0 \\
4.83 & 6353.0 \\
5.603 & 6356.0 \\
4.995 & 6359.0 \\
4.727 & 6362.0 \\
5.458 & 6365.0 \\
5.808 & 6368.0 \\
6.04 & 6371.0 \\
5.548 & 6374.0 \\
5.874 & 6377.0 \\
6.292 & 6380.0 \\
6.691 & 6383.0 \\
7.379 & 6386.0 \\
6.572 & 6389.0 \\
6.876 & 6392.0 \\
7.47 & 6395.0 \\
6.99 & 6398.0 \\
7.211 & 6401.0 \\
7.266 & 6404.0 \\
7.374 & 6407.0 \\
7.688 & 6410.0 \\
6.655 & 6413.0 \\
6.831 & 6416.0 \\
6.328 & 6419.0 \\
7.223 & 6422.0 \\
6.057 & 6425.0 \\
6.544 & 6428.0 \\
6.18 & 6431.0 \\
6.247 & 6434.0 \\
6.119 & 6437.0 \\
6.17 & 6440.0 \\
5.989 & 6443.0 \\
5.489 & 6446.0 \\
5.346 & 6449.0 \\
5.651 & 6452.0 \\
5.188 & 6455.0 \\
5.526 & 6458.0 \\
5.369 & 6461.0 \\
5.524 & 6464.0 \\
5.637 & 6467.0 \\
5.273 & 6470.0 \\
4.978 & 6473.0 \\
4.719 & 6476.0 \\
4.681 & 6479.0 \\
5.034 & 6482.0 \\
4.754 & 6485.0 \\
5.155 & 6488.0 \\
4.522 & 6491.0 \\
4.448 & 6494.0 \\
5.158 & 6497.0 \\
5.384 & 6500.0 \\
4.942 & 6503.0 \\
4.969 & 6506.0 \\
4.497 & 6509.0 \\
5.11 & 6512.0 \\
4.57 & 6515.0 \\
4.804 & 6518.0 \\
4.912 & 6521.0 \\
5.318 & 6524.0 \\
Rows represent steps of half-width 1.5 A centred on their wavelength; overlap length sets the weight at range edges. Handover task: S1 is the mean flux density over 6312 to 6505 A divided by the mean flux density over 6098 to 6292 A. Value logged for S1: 1.2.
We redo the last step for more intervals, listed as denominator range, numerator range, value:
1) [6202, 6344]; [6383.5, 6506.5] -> 1.27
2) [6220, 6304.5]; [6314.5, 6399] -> 1.19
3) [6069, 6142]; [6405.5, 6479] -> 1.13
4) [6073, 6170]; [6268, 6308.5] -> 0.91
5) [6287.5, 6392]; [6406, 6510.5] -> 1.08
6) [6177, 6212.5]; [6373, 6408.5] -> 1.39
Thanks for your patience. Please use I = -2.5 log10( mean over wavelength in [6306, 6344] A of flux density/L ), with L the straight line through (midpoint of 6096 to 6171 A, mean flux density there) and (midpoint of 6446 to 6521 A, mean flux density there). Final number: 0.07 mag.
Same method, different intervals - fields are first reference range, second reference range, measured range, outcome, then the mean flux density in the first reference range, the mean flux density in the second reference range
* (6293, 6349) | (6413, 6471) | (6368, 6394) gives -0.19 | 4.78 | 5.96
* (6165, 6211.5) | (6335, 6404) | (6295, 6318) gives 0.17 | 5.02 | 5.89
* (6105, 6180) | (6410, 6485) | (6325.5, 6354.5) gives 0.15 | 5.17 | 5.8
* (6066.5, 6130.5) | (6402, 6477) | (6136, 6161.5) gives 0.07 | 5.26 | 6.07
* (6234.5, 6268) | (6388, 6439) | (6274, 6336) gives 0.11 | 4.52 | 6.8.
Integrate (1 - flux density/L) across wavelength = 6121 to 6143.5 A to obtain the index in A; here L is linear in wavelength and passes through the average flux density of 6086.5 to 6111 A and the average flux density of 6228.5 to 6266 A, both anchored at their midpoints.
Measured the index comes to -1.7 A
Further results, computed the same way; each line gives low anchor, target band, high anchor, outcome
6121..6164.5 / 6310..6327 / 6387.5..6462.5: 3.2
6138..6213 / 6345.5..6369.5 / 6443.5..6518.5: -0.8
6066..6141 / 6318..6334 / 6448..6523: 1.3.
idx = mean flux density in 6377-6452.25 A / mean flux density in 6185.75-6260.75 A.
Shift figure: 1.39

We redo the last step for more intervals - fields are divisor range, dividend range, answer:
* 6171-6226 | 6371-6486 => 1.25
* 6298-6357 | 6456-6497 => 1.04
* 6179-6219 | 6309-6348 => 0.99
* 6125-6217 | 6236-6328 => 0.92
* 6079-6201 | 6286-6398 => 1.03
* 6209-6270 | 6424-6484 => 1.22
